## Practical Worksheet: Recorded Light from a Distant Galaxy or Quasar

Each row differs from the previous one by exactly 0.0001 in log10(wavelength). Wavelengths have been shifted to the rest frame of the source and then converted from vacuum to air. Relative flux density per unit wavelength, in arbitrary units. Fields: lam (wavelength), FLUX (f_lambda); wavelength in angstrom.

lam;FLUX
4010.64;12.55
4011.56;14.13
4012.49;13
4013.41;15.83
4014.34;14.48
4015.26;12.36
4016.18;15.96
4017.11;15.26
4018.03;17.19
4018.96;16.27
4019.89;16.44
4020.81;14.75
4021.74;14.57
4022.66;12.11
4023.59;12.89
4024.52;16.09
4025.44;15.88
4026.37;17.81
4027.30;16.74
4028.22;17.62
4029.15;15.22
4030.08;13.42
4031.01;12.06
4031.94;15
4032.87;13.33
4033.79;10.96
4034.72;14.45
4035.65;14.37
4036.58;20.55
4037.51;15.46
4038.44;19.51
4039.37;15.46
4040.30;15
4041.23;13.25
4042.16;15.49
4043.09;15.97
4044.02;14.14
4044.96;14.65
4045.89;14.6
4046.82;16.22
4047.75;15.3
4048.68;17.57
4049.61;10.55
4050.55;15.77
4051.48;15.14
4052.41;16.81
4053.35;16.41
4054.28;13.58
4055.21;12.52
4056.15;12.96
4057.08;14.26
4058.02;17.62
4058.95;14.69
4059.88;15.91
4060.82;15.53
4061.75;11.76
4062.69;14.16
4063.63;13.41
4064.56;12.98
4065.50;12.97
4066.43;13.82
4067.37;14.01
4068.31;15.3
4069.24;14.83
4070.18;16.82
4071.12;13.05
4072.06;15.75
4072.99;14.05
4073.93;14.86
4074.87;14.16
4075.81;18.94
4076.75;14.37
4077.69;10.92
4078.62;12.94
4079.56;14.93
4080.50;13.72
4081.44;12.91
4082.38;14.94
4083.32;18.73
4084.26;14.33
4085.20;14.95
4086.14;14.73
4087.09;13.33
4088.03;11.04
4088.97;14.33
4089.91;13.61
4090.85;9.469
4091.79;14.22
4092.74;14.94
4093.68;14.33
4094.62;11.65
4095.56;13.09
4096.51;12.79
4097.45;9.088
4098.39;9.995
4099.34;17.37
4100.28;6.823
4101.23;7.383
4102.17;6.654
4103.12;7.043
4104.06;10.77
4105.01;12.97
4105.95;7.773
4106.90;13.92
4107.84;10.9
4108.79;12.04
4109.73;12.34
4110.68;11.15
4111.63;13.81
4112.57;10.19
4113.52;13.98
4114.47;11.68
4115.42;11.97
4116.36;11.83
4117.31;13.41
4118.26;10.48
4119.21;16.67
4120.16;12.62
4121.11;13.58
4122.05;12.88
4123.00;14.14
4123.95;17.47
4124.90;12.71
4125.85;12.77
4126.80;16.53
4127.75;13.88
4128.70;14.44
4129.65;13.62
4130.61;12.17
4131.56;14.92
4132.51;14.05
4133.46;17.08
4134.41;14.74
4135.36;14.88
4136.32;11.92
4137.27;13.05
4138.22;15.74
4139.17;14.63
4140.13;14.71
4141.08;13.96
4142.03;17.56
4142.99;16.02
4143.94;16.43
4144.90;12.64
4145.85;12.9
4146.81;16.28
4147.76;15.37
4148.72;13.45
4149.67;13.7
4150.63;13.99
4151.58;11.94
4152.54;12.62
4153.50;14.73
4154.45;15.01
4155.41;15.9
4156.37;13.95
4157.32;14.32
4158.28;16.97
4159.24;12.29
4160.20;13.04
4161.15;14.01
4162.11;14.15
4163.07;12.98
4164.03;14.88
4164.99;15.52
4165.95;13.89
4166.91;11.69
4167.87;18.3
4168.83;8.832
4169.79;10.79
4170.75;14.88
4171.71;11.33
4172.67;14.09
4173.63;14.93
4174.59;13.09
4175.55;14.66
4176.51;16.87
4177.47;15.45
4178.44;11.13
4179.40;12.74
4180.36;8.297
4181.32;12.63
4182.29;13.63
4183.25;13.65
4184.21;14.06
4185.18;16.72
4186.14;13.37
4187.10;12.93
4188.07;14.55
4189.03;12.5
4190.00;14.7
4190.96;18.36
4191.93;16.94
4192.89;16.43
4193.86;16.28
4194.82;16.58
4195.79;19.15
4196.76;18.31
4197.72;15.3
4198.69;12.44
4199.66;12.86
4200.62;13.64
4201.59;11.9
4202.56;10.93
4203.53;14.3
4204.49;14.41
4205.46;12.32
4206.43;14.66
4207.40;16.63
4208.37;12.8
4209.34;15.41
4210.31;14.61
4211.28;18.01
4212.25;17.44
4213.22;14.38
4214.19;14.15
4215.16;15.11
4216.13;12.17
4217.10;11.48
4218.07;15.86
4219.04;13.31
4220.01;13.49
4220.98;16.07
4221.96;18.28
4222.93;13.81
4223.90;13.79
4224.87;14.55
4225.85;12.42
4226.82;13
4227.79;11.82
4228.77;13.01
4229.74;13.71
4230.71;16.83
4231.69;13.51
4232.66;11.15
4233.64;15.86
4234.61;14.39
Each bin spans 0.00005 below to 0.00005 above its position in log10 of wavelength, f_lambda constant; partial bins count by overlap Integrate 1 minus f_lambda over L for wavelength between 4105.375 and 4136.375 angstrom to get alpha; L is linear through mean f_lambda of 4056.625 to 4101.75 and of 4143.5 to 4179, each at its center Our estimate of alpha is 1.4 angstrom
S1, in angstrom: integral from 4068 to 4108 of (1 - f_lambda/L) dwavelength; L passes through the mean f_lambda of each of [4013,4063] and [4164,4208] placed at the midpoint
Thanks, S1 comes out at 4.8 angstrom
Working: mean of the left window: 15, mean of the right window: 14.2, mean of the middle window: 13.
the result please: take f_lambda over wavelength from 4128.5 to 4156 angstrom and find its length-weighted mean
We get 14.4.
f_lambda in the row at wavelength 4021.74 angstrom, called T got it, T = 14.57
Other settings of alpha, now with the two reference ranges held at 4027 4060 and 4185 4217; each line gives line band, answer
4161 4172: 1.0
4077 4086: 0.4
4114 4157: 2.3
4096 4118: 5.6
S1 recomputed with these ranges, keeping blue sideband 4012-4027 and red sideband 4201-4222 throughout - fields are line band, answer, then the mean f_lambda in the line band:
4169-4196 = 0.5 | 14.2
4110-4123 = 1.8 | 12.7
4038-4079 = 0.5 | 14.7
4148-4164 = 0.6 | 14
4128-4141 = 0.3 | 14.3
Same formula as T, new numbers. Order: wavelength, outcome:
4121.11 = 13.58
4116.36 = 11.83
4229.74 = 13.71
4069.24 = 14.83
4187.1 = 12.93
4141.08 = 13.96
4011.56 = 14.13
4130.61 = 12.17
